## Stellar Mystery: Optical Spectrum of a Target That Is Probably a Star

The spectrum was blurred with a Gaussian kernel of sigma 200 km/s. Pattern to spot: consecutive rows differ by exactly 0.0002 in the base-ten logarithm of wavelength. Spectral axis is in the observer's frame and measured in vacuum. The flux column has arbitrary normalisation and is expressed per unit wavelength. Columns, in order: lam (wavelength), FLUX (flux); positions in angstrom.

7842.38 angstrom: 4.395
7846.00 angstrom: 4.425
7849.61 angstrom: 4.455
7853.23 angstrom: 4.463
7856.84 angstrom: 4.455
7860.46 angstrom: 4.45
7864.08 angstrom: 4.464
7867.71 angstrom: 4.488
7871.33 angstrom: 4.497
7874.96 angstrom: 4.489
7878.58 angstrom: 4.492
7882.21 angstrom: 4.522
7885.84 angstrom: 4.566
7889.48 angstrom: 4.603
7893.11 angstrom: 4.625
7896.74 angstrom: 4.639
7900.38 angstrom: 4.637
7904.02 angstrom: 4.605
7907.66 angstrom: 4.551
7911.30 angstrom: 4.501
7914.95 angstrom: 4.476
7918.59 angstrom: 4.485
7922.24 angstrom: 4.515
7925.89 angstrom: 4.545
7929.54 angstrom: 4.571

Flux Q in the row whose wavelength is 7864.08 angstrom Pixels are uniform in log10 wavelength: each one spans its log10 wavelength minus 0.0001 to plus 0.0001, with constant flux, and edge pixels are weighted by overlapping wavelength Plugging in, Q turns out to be 4.464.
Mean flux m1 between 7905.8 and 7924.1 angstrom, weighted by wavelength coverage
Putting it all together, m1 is 4.51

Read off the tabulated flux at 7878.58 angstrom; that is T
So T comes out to 4.492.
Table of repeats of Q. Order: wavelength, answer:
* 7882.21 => 4.522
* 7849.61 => 4.455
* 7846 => 4.425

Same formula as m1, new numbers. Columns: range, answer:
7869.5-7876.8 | 4.5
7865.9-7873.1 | 4.5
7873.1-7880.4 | 4.49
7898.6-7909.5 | 4.6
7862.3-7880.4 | 4.49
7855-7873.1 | 4.47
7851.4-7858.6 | 4.46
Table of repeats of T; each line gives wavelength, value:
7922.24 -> 4.515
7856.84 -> 4.455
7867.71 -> 4.488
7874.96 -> 4.489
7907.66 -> 4.551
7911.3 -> 4.501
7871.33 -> 4.497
